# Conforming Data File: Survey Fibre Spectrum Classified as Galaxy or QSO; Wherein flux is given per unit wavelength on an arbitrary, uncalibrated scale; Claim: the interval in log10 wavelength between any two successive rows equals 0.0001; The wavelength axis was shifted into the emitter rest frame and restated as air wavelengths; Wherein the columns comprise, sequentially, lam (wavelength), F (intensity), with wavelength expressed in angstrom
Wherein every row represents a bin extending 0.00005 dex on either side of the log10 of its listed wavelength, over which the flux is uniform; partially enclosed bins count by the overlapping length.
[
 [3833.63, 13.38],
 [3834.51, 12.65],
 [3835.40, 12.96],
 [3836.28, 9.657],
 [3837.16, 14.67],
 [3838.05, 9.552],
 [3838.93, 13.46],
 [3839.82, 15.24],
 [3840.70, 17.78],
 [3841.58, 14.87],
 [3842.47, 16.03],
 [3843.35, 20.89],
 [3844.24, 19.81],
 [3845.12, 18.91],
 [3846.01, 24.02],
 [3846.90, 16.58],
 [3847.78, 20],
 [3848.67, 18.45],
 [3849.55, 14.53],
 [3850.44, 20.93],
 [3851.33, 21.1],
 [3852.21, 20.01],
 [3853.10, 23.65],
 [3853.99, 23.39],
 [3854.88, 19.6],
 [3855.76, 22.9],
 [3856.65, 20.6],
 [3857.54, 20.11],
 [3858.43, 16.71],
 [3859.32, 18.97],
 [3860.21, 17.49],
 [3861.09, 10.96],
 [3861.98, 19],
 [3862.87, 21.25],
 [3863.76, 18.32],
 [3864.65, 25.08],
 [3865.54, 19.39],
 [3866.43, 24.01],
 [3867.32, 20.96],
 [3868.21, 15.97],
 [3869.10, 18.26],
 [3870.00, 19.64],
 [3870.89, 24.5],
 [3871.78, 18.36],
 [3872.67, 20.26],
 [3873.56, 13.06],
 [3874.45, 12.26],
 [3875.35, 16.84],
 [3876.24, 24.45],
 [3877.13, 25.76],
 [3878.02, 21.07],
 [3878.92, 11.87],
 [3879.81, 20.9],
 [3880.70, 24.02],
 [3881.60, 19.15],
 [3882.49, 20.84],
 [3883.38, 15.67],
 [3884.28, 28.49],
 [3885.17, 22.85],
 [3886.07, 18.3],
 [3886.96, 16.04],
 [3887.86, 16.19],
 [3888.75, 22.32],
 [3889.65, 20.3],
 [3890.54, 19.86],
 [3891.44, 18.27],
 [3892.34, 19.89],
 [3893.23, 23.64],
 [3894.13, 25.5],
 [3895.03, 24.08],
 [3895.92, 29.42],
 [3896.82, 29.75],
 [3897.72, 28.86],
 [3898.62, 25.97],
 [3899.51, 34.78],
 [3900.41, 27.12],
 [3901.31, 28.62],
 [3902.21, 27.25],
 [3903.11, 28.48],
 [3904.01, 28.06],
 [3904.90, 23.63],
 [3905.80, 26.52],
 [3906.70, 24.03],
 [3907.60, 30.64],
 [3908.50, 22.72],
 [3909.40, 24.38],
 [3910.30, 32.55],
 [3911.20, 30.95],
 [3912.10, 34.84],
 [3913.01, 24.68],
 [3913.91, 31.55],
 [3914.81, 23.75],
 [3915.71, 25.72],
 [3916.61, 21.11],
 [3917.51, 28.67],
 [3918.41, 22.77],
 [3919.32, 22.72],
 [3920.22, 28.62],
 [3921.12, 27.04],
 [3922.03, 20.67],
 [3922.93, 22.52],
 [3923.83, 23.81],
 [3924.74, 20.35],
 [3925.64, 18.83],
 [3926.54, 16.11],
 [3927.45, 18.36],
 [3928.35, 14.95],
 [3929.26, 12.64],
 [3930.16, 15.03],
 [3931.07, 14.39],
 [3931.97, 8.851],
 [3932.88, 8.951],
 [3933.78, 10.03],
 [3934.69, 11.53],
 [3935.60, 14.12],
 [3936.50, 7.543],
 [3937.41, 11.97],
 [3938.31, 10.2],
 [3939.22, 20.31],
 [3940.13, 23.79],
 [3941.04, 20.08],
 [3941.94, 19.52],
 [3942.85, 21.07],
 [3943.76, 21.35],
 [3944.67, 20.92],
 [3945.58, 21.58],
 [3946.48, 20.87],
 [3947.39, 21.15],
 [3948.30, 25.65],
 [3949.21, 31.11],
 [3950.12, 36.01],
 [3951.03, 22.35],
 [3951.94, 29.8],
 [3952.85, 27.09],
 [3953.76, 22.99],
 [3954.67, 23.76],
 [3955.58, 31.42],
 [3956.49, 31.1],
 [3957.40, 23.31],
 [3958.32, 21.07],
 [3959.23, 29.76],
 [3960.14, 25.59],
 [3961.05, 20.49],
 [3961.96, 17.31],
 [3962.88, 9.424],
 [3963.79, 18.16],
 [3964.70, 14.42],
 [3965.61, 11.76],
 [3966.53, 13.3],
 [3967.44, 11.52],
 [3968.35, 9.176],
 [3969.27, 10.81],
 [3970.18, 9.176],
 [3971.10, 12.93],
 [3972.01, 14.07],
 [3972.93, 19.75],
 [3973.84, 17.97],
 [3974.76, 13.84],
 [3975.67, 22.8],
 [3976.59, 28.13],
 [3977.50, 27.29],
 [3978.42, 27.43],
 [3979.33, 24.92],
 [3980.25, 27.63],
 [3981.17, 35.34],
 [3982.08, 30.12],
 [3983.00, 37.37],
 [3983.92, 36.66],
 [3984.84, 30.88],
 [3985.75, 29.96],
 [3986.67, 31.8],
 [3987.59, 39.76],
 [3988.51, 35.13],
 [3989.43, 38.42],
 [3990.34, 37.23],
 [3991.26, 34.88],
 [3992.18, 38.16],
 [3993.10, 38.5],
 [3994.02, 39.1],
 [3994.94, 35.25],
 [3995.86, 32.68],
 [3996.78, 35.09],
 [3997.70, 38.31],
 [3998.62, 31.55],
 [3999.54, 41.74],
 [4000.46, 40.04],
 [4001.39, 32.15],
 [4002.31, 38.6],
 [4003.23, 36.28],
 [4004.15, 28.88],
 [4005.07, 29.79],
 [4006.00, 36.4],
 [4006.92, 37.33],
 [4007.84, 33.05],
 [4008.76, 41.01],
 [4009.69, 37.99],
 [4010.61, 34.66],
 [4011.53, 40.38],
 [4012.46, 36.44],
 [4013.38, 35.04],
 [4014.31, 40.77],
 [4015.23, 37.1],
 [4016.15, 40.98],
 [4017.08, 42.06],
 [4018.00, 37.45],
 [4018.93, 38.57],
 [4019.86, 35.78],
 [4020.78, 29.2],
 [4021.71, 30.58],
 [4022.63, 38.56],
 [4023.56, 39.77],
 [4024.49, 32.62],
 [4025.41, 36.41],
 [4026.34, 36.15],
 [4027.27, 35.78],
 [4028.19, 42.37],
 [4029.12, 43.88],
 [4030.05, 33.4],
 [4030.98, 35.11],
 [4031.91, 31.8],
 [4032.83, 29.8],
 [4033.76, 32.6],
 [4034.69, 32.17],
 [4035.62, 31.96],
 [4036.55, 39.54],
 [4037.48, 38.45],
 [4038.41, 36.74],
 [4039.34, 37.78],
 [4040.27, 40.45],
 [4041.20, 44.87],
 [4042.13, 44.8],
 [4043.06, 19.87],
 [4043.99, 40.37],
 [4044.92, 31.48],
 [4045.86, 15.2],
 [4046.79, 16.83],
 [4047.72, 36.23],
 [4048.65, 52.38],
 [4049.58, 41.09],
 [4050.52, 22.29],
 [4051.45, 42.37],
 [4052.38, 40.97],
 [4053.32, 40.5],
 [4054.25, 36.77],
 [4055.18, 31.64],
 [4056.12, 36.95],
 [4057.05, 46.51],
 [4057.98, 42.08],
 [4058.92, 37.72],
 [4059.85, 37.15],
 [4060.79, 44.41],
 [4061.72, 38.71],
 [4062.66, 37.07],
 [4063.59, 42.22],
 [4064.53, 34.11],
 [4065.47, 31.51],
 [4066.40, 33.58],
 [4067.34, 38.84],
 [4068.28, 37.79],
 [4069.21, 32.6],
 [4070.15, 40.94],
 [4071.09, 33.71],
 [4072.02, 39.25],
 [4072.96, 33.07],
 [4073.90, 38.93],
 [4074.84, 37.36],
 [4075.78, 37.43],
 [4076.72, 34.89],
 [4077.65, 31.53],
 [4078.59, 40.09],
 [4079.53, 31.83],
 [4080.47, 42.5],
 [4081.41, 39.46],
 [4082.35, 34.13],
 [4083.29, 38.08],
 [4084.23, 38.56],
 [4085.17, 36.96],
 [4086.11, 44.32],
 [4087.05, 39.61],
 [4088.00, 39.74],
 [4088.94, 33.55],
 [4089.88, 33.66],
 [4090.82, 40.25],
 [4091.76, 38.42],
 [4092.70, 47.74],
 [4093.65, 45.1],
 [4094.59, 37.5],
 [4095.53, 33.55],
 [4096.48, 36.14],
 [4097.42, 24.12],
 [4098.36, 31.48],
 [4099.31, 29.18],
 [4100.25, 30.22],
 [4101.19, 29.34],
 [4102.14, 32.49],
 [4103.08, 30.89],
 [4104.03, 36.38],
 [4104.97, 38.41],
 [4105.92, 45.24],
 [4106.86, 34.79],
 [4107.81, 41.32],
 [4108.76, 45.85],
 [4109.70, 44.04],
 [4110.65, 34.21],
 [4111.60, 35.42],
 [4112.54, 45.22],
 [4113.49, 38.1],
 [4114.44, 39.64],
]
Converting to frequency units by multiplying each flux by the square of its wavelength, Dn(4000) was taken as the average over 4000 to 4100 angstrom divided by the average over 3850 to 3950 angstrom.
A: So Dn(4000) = 1.8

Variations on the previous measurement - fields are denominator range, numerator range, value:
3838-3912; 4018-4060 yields 1.82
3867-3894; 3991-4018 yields 1.98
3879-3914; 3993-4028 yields 1.56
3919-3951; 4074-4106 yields 2.07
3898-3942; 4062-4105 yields 1.80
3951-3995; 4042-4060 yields 1.46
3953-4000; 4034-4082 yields 1.45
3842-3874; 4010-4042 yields 2.05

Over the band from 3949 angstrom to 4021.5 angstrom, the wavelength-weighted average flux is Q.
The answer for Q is 29.5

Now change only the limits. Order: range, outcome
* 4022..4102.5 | 36.4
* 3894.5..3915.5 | 27.9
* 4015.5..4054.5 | 35.9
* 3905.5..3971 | 20.8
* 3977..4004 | 34.5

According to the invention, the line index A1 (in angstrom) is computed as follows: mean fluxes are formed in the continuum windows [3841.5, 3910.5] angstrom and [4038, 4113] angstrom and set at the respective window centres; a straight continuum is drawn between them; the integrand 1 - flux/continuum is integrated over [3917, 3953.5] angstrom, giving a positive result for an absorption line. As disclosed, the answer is 8.8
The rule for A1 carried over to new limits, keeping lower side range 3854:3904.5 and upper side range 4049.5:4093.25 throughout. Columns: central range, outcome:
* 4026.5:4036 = -0.18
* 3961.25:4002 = 4.76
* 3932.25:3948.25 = 5.89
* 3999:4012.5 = -1.73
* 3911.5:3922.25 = -0.67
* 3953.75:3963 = 1.42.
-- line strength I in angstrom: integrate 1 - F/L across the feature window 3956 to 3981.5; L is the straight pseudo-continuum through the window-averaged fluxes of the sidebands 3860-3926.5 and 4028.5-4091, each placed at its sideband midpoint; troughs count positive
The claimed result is 8.4 angstrom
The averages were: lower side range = 22.9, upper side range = 36.6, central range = 19.5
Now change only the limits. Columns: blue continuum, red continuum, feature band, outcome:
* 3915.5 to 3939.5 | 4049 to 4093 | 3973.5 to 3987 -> -1.7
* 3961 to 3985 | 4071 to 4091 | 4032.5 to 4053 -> -2.5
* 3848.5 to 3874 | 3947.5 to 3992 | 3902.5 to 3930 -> -2.7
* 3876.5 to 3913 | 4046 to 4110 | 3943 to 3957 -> 1.2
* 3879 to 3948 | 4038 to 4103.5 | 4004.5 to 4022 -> -3.1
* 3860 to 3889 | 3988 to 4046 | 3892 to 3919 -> -4.6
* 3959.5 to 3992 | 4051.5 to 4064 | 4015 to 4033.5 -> -1.8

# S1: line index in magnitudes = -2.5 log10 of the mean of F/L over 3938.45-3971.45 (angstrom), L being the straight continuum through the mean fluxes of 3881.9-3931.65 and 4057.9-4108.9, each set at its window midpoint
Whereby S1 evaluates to 0.292 mag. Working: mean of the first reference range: 23.7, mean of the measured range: 20.7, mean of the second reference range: 36.9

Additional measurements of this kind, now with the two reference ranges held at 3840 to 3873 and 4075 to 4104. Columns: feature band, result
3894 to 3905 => -0.23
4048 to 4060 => -0.17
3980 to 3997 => -0.21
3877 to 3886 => 0.03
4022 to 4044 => -0.14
